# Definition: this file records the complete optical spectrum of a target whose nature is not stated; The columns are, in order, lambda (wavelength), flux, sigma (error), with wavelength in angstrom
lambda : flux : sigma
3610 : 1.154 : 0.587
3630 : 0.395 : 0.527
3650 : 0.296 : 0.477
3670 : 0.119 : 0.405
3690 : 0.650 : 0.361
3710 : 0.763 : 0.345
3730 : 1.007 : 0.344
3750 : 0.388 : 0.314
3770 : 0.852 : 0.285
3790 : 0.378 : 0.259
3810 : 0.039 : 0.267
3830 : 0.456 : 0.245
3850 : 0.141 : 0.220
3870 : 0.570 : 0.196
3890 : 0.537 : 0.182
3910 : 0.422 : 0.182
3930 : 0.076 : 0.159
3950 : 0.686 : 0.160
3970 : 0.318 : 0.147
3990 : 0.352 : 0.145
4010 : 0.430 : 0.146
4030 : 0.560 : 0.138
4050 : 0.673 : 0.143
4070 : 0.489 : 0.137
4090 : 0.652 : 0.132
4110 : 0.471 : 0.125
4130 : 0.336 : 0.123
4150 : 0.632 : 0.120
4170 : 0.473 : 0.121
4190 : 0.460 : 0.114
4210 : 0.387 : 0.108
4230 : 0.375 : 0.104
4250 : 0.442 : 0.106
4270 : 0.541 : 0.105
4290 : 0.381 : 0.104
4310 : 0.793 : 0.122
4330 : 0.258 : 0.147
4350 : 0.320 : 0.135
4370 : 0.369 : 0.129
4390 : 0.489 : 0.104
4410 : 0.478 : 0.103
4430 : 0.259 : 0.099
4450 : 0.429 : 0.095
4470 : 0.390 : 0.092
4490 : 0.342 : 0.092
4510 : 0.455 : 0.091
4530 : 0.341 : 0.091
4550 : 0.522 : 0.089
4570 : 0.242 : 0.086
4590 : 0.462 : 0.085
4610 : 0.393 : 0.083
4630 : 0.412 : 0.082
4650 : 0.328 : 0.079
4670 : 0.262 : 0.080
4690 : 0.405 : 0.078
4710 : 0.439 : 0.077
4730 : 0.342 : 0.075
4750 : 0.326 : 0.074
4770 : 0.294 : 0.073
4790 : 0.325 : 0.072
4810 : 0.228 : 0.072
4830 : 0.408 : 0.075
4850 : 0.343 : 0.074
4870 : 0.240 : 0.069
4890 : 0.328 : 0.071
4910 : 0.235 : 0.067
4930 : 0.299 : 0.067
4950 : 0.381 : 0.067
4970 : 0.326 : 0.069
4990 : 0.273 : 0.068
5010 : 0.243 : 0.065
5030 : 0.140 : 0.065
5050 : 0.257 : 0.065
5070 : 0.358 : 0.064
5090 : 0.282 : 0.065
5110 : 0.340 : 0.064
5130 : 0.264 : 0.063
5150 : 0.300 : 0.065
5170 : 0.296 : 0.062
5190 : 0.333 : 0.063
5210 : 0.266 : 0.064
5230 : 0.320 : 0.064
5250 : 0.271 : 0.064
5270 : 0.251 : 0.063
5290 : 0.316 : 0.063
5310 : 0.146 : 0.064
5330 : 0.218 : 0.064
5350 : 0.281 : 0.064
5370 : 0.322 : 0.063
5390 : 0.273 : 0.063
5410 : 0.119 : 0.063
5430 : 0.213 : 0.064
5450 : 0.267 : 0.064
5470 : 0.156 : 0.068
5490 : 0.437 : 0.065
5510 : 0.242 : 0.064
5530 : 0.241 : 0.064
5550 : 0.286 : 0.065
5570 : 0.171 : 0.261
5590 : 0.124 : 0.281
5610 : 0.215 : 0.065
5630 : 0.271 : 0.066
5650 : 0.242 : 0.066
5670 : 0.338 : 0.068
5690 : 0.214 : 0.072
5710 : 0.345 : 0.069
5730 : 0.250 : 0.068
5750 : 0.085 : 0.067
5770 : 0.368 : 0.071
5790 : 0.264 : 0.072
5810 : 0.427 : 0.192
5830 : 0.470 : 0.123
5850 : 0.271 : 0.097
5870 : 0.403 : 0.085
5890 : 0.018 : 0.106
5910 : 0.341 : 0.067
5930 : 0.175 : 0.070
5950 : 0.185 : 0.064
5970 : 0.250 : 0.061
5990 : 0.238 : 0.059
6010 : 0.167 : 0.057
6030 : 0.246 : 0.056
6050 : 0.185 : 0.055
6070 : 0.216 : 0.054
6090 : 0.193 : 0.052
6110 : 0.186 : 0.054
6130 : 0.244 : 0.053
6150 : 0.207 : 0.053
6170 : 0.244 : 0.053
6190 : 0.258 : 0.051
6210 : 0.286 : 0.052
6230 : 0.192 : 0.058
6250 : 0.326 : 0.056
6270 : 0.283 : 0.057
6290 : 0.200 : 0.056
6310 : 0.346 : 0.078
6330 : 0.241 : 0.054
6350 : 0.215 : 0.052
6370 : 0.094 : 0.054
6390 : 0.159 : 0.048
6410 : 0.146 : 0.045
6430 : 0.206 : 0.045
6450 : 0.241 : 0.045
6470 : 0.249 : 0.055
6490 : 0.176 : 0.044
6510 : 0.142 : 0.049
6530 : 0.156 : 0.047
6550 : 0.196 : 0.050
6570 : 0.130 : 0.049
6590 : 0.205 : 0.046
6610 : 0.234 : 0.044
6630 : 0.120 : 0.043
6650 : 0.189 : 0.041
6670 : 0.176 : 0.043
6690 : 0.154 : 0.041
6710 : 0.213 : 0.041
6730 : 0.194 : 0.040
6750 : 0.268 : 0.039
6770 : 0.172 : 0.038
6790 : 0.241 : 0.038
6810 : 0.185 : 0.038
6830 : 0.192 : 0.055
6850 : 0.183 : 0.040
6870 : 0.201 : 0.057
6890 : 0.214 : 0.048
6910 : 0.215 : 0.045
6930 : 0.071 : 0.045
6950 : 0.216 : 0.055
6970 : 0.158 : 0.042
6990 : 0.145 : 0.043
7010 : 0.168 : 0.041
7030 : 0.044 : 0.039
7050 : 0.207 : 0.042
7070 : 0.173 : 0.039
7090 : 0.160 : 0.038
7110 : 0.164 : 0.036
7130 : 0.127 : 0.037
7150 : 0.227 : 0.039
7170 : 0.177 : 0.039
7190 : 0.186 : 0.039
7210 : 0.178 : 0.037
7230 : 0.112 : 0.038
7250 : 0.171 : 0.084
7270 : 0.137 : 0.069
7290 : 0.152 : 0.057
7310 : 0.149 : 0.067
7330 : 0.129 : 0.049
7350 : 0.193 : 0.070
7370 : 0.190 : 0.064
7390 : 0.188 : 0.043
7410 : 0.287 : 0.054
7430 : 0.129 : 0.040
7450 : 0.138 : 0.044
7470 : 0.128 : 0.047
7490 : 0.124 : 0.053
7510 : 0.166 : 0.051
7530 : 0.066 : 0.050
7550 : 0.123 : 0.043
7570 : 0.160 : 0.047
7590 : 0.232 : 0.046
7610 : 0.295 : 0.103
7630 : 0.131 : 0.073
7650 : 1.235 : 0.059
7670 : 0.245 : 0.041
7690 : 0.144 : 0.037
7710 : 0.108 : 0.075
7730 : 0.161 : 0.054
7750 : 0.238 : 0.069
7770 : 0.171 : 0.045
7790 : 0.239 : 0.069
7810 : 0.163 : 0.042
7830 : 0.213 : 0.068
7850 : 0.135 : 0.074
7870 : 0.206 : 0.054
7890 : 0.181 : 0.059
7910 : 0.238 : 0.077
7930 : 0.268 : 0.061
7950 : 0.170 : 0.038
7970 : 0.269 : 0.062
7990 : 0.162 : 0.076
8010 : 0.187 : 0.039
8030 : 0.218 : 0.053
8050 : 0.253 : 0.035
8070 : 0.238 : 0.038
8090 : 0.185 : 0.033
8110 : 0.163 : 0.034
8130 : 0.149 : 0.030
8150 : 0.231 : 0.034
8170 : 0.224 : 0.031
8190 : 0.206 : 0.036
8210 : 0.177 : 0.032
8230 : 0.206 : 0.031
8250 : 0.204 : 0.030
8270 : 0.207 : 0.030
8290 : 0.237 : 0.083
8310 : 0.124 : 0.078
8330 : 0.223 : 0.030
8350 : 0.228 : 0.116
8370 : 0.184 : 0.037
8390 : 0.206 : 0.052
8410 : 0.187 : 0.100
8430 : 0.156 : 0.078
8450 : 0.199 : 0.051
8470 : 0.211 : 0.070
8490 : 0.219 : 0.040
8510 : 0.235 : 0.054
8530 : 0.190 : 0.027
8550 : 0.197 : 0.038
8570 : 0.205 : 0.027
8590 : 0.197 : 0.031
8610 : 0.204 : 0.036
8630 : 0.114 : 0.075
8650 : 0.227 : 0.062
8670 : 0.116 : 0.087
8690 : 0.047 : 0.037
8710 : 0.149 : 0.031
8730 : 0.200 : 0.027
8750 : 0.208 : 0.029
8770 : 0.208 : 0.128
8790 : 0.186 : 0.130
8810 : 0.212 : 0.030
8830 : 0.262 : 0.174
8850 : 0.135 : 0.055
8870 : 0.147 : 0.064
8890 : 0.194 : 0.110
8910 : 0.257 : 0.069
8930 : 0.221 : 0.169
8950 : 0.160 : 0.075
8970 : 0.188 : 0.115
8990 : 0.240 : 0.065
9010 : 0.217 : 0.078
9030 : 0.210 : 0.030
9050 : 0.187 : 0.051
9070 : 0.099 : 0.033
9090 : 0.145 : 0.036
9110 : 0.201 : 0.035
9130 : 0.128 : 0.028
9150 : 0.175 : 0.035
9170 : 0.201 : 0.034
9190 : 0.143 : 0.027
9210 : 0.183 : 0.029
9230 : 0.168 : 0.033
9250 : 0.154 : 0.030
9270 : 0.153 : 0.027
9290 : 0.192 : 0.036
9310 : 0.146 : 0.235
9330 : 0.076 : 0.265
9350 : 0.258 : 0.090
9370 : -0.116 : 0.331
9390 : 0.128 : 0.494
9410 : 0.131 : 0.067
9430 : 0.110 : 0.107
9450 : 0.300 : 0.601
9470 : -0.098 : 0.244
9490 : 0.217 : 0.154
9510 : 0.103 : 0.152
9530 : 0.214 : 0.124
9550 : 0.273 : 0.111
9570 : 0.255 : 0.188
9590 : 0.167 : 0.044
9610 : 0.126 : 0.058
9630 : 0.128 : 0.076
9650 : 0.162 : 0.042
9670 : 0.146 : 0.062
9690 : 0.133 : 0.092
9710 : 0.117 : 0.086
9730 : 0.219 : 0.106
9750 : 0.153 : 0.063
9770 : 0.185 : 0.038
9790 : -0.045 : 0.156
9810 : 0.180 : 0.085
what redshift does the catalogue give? 1.05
